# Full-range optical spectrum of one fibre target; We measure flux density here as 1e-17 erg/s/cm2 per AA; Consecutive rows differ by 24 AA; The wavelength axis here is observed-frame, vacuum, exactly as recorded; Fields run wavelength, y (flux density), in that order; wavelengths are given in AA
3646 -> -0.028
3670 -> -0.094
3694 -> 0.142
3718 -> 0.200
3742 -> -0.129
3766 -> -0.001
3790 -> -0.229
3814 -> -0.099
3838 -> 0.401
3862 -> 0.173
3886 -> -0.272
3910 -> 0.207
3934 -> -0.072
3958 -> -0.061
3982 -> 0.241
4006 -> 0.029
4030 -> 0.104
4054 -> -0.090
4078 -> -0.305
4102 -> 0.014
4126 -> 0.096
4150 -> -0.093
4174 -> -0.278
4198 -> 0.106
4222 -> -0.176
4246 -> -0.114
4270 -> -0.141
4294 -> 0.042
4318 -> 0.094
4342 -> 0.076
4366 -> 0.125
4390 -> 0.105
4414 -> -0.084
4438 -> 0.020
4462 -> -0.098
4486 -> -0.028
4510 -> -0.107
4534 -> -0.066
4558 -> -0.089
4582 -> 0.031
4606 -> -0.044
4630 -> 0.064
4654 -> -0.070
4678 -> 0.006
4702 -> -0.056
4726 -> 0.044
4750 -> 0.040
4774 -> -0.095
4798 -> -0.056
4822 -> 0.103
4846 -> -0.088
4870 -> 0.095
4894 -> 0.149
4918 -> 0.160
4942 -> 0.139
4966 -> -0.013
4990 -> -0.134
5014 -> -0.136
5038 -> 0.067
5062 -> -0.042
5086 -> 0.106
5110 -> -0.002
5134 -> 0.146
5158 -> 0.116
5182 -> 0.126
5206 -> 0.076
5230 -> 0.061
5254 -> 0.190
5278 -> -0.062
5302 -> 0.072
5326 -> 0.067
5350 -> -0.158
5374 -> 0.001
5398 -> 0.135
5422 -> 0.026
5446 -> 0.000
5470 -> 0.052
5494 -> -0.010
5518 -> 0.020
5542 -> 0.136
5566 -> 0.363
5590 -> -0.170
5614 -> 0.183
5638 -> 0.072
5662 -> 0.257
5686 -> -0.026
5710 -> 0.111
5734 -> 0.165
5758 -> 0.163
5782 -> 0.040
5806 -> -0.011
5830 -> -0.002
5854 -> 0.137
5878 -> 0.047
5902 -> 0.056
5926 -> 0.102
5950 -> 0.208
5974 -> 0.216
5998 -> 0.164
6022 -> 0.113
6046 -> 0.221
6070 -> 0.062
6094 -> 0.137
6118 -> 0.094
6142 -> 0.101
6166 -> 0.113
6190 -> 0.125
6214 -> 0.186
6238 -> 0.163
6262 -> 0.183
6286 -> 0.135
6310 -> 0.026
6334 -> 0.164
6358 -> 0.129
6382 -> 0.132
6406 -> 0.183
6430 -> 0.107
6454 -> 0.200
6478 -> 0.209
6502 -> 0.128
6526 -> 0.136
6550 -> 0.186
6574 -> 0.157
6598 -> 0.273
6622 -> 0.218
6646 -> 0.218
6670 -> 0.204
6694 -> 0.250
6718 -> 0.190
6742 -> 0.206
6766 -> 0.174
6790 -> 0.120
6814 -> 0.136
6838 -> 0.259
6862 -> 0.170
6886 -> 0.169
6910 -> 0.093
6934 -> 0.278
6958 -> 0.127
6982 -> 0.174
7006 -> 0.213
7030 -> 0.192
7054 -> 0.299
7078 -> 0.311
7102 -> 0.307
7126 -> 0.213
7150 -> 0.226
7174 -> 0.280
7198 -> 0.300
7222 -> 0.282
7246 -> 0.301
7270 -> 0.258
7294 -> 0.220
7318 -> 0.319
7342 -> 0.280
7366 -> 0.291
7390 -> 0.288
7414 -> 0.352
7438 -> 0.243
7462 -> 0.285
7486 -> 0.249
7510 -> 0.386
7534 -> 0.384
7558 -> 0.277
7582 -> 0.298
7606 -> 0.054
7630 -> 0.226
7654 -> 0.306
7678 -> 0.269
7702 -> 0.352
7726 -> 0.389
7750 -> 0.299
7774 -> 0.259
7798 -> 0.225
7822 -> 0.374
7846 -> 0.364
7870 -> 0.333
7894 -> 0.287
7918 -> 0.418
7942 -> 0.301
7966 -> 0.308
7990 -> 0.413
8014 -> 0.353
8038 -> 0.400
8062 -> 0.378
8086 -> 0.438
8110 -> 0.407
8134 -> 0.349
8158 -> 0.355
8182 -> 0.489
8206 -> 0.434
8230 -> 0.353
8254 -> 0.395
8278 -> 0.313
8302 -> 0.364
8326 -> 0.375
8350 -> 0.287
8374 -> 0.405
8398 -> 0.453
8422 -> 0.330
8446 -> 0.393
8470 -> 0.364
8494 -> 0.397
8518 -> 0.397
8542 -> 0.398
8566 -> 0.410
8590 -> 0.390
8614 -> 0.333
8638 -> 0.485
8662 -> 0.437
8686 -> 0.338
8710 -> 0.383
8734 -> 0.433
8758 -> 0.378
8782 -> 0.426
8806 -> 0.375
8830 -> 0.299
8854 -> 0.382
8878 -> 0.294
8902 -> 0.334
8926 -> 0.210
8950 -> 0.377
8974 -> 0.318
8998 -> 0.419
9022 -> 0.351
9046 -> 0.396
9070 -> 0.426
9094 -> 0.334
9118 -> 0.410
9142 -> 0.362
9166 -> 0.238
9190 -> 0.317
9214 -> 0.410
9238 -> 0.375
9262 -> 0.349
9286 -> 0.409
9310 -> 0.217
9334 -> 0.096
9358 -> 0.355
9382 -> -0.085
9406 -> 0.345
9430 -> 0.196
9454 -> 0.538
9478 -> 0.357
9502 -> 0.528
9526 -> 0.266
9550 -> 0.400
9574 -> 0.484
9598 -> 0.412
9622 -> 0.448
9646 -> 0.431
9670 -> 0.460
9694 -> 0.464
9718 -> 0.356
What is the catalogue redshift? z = 0.77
